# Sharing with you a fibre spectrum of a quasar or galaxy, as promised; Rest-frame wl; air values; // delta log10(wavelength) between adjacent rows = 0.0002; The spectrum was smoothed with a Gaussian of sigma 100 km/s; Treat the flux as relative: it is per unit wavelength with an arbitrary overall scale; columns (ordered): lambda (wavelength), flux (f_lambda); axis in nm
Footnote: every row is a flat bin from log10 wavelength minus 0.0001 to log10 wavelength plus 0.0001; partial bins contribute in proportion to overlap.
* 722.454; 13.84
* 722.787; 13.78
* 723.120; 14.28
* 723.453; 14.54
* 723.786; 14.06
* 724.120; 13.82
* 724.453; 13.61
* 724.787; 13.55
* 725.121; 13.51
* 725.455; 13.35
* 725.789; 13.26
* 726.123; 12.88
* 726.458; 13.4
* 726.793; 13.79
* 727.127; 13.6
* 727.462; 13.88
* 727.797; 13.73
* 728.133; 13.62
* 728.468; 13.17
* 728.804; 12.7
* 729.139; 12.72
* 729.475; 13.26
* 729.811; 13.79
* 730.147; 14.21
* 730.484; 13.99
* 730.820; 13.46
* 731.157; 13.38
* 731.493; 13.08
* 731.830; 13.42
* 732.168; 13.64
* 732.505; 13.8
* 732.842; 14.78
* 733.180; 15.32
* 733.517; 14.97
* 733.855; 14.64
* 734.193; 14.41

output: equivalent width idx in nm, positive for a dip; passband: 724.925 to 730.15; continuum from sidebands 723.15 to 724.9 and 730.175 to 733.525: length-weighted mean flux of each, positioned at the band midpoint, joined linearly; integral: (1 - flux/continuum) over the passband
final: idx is 0.20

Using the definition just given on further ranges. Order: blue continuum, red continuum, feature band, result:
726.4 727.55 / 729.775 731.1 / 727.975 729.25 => 0.064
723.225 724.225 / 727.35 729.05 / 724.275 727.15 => 0.079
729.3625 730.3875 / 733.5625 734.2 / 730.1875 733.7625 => 0.058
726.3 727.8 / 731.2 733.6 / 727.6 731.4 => 0.112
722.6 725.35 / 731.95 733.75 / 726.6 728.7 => 0.078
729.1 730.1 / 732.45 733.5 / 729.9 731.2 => 0.002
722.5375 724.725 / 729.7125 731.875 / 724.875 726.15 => 0.053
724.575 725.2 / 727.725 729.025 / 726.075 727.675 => -0.023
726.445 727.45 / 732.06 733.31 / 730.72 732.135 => 0.087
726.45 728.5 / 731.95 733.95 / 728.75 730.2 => 0.066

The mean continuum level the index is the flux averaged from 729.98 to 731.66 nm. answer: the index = 13.6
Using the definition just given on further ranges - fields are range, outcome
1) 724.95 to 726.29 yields 13.3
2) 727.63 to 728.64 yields 13.5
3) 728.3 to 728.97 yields 12.9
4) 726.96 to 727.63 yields 13.7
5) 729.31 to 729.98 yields 13.5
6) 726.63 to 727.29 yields 13.7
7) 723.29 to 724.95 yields 13.9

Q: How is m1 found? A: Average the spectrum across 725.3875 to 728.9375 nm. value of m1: 13.4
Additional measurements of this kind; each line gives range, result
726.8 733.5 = 13.7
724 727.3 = 13.5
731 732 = 13.3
